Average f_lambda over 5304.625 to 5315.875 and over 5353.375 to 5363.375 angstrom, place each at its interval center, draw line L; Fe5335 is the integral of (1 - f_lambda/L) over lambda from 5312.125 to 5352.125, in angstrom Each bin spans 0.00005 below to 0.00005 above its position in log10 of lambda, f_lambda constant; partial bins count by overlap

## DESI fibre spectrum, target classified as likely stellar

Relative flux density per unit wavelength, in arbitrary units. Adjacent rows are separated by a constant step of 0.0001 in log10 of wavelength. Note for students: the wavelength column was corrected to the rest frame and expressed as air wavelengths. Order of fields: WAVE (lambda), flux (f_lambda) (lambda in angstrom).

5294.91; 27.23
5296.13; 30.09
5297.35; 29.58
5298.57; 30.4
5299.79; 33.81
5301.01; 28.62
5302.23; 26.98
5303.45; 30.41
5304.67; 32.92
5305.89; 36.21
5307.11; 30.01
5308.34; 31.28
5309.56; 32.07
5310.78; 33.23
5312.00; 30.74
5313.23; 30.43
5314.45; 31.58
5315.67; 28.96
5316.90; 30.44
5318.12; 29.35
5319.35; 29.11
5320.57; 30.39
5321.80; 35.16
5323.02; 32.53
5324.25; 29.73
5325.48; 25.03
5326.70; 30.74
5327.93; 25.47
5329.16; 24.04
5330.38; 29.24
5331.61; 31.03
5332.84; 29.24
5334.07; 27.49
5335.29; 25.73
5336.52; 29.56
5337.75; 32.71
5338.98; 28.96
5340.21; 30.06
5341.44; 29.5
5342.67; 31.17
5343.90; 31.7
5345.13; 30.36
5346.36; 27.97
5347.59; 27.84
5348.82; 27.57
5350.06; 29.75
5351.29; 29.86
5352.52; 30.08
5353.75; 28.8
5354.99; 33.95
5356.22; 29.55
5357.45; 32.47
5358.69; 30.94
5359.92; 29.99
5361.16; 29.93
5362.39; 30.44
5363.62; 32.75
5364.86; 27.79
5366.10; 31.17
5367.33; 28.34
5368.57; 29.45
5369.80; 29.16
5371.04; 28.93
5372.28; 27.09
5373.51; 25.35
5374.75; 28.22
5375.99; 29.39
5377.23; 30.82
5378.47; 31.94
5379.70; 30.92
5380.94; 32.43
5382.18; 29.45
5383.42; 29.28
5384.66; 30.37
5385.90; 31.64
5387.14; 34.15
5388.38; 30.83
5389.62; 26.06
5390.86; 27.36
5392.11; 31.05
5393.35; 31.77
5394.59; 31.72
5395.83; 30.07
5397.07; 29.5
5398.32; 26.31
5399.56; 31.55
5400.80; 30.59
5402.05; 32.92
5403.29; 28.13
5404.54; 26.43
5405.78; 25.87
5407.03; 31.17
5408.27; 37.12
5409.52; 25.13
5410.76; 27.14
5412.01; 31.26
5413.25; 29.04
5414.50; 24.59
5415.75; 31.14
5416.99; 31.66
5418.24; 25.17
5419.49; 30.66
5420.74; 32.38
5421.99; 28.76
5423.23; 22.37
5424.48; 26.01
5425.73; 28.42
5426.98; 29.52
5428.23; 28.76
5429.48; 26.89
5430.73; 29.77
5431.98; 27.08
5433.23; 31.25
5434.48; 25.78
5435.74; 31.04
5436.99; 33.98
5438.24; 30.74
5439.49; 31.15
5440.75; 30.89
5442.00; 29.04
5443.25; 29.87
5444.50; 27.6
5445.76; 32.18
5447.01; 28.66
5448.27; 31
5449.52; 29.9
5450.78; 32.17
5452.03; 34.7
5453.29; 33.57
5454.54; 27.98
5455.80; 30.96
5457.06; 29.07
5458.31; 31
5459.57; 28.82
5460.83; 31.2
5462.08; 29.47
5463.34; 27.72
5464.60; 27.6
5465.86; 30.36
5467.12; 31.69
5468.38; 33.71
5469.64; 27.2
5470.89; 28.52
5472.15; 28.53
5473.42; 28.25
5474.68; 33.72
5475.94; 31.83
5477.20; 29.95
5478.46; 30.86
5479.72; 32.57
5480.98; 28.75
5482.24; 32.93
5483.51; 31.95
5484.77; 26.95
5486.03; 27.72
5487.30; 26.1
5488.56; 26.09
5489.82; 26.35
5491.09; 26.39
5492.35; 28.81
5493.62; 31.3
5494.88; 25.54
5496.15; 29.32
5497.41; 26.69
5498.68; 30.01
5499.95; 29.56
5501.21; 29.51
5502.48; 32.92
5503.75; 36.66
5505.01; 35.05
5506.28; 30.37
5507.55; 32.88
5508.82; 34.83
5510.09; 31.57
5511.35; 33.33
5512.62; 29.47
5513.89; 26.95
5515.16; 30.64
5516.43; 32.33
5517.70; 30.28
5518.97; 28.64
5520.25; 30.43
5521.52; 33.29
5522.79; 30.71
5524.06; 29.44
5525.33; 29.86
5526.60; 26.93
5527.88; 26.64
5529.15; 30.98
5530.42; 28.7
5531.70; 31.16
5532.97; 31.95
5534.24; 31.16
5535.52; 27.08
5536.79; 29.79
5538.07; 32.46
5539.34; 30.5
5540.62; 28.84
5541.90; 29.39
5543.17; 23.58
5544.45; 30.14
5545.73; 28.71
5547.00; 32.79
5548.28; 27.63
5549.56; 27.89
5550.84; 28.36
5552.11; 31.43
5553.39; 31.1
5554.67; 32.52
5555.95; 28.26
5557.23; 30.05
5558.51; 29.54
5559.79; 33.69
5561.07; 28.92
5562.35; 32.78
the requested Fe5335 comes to 2.4 angstrom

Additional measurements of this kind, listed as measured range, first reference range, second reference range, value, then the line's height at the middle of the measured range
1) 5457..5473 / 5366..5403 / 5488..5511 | 0.29 angstrom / 30.2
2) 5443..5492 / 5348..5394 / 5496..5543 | 0.76 angstrom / 30.3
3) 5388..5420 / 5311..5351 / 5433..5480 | 0.67 angstrom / 30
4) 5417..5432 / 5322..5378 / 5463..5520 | 0.80 angstrom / 29.8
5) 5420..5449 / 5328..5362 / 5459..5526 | 0.60 angstrom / 29.9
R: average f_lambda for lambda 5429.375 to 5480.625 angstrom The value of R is 30.2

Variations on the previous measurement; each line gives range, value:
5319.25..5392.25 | 29.7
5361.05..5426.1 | 29.5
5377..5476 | 29.8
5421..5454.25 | 29.7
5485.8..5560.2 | 29.9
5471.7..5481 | 30.7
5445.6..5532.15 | 30.1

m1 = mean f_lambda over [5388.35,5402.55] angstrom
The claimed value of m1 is 29.9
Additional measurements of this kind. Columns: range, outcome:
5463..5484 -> 30.4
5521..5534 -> 30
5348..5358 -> 30.2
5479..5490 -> 29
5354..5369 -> 30.5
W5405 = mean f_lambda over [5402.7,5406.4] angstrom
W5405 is 26.8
